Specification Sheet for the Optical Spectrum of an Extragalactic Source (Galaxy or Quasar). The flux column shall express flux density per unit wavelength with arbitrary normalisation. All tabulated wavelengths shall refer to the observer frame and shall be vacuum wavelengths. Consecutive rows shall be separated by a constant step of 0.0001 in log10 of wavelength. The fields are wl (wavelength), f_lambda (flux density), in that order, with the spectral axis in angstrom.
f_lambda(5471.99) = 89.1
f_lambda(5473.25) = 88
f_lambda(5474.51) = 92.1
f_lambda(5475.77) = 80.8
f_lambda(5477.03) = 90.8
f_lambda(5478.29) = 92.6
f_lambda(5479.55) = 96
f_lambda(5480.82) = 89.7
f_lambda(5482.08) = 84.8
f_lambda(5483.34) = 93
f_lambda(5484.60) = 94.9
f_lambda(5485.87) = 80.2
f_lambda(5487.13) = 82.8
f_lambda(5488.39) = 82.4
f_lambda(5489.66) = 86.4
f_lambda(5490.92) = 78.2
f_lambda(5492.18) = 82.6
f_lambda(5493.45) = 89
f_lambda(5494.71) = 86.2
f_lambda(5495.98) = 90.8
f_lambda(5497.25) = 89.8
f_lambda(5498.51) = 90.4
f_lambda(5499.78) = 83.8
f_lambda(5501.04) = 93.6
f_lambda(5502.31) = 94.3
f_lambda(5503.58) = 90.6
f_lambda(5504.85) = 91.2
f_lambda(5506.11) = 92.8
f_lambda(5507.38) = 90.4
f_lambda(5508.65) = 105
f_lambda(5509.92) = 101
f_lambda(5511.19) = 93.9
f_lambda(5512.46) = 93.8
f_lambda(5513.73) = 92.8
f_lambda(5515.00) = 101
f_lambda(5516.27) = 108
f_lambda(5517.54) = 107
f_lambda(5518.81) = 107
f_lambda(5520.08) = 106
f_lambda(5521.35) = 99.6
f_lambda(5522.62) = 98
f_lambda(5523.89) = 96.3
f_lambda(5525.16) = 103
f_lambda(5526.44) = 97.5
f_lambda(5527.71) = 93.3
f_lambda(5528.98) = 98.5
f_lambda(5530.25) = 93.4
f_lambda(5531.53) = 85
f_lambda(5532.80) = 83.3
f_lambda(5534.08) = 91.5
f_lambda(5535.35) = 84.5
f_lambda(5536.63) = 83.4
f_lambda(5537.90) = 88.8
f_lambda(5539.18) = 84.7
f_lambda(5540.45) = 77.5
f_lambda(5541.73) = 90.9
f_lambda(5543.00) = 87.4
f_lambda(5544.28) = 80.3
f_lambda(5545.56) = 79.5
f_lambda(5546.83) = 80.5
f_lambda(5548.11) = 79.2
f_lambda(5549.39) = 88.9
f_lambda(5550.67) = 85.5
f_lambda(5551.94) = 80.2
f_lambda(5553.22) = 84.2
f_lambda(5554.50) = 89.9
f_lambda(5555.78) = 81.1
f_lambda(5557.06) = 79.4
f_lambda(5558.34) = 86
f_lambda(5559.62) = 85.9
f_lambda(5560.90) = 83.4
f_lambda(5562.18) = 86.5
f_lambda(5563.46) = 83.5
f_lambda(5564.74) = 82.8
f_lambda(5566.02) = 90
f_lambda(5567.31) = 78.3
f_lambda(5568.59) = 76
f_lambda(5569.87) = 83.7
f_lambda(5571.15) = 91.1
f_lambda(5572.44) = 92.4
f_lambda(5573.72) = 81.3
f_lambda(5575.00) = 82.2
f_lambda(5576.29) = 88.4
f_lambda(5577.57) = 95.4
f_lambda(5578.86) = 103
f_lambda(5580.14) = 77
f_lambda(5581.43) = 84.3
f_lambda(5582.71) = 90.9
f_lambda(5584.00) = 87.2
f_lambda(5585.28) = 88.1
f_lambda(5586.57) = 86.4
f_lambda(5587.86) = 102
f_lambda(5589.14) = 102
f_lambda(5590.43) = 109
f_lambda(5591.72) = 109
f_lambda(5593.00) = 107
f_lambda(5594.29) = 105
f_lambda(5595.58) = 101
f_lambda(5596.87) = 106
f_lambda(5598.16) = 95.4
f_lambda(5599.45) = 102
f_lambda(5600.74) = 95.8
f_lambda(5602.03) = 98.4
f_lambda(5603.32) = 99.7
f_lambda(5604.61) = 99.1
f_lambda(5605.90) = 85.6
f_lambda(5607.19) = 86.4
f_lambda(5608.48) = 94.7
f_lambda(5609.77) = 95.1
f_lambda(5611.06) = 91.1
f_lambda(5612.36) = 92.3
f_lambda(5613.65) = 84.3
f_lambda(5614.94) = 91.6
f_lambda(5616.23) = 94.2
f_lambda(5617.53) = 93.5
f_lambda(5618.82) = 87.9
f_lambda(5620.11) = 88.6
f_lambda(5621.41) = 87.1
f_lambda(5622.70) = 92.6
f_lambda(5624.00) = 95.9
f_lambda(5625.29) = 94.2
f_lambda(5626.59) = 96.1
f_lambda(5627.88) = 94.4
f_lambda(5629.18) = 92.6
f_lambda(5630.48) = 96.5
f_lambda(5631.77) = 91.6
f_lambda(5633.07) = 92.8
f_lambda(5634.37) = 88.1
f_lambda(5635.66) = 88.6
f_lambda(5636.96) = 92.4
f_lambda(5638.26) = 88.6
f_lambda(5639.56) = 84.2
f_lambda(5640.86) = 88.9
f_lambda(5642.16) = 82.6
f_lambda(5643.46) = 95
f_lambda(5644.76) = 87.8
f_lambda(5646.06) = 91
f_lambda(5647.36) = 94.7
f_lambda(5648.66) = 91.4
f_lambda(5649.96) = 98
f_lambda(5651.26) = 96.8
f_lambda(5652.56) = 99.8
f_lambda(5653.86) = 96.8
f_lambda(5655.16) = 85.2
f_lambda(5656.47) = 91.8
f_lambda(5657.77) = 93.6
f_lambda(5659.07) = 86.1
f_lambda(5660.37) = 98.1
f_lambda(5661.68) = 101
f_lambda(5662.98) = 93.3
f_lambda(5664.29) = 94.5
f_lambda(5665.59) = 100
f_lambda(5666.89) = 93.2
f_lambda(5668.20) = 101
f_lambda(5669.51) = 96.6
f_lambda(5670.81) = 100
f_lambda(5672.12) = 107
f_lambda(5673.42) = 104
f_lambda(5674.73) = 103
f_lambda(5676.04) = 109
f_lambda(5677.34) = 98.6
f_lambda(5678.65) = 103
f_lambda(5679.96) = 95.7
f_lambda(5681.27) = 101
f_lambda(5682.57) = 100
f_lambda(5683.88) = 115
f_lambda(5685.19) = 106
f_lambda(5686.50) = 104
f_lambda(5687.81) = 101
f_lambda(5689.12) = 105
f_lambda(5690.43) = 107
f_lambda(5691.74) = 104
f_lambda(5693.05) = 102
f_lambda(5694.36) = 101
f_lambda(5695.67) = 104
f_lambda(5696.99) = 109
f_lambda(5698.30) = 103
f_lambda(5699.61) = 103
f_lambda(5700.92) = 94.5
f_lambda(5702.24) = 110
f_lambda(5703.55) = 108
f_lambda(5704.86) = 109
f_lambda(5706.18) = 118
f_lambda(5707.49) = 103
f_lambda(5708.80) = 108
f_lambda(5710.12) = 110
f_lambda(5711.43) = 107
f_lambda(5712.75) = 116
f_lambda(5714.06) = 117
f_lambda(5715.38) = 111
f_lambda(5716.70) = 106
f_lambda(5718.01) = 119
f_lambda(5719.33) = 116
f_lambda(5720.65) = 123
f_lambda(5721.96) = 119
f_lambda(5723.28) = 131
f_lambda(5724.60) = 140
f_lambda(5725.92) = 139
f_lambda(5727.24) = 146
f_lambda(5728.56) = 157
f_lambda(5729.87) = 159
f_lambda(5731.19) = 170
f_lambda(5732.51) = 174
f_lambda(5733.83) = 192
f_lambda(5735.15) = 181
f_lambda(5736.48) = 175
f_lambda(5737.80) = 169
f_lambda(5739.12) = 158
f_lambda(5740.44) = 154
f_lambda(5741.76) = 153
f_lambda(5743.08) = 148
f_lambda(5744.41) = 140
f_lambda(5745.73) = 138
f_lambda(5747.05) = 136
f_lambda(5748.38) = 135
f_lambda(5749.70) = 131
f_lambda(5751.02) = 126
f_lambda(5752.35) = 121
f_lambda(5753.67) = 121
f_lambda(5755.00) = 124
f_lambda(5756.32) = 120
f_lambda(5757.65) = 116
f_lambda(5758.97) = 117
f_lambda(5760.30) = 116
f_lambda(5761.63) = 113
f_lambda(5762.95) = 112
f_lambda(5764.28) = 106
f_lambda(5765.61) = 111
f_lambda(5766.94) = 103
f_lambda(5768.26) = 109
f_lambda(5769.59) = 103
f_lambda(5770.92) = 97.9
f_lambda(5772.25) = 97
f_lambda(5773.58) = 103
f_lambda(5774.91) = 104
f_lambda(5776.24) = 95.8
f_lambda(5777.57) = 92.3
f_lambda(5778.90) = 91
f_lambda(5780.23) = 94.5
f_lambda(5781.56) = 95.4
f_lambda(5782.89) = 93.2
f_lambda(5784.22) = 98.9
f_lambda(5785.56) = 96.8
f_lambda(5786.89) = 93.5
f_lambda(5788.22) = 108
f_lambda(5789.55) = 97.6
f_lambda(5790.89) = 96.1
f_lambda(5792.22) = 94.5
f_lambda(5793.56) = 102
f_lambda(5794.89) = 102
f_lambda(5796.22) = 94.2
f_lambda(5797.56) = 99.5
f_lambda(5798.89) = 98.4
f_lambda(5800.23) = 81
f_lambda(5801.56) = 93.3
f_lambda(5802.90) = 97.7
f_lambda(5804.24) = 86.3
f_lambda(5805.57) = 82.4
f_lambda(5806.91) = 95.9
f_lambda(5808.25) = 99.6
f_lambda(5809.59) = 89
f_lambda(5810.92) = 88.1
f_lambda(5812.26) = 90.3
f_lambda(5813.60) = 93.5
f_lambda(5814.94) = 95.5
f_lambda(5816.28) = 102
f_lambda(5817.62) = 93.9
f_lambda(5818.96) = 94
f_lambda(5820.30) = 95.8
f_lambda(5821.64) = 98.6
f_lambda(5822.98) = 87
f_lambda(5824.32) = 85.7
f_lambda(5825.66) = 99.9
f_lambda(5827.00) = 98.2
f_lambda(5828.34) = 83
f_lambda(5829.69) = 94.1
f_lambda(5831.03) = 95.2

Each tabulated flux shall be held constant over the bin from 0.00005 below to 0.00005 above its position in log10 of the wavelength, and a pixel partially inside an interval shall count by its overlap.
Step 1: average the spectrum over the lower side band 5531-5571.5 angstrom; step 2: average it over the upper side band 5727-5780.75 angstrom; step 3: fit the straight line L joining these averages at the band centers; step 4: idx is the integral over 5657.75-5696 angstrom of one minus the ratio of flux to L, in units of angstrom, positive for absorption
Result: 3.82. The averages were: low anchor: 84.1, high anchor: 129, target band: 101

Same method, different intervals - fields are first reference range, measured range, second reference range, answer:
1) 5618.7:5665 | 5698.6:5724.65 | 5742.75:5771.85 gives -0.9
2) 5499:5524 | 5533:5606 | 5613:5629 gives 3.7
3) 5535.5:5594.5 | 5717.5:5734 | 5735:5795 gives -4.9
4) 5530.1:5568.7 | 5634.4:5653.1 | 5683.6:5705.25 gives 1.2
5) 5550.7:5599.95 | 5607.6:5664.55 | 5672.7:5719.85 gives 3.6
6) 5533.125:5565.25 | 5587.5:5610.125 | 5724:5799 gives -1.6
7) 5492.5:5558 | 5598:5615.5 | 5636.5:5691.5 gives 0.2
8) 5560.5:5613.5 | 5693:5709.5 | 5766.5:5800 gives -1.7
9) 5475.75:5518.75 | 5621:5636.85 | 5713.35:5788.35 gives 2.4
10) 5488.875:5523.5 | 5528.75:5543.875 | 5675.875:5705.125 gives 1.4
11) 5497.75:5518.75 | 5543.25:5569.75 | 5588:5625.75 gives 3.6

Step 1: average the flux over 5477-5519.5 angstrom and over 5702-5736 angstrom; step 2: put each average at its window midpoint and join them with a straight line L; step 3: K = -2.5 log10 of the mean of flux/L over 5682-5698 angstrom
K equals 0.20 mag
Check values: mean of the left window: 92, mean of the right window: 131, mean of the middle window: 105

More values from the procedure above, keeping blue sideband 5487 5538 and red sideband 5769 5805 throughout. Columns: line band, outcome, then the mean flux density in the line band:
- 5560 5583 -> 0.093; 86.1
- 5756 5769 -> -0.166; 112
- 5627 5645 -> 0.049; 90.4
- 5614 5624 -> 0.040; 90.9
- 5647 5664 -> 0.005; 94.4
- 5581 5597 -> -0.048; 98.3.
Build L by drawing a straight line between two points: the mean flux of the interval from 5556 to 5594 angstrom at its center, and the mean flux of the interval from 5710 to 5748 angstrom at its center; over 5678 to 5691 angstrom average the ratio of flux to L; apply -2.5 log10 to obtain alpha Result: 0.22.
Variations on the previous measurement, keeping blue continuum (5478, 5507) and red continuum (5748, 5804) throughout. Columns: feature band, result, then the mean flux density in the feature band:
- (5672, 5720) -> -0.07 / 106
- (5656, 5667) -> 0.04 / 94.8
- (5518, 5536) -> -0.06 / 95.6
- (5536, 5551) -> 0.09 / 83.9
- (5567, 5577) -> 0.10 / 84.5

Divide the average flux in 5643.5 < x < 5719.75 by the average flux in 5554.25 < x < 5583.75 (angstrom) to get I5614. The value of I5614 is 1.19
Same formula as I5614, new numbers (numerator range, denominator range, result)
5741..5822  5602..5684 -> 1.12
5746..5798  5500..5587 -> 1.19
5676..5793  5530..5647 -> 1.31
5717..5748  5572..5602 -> 1.56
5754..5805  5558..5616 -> 1.10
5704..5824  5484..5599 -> 1.27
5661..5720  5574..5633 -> 1.11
